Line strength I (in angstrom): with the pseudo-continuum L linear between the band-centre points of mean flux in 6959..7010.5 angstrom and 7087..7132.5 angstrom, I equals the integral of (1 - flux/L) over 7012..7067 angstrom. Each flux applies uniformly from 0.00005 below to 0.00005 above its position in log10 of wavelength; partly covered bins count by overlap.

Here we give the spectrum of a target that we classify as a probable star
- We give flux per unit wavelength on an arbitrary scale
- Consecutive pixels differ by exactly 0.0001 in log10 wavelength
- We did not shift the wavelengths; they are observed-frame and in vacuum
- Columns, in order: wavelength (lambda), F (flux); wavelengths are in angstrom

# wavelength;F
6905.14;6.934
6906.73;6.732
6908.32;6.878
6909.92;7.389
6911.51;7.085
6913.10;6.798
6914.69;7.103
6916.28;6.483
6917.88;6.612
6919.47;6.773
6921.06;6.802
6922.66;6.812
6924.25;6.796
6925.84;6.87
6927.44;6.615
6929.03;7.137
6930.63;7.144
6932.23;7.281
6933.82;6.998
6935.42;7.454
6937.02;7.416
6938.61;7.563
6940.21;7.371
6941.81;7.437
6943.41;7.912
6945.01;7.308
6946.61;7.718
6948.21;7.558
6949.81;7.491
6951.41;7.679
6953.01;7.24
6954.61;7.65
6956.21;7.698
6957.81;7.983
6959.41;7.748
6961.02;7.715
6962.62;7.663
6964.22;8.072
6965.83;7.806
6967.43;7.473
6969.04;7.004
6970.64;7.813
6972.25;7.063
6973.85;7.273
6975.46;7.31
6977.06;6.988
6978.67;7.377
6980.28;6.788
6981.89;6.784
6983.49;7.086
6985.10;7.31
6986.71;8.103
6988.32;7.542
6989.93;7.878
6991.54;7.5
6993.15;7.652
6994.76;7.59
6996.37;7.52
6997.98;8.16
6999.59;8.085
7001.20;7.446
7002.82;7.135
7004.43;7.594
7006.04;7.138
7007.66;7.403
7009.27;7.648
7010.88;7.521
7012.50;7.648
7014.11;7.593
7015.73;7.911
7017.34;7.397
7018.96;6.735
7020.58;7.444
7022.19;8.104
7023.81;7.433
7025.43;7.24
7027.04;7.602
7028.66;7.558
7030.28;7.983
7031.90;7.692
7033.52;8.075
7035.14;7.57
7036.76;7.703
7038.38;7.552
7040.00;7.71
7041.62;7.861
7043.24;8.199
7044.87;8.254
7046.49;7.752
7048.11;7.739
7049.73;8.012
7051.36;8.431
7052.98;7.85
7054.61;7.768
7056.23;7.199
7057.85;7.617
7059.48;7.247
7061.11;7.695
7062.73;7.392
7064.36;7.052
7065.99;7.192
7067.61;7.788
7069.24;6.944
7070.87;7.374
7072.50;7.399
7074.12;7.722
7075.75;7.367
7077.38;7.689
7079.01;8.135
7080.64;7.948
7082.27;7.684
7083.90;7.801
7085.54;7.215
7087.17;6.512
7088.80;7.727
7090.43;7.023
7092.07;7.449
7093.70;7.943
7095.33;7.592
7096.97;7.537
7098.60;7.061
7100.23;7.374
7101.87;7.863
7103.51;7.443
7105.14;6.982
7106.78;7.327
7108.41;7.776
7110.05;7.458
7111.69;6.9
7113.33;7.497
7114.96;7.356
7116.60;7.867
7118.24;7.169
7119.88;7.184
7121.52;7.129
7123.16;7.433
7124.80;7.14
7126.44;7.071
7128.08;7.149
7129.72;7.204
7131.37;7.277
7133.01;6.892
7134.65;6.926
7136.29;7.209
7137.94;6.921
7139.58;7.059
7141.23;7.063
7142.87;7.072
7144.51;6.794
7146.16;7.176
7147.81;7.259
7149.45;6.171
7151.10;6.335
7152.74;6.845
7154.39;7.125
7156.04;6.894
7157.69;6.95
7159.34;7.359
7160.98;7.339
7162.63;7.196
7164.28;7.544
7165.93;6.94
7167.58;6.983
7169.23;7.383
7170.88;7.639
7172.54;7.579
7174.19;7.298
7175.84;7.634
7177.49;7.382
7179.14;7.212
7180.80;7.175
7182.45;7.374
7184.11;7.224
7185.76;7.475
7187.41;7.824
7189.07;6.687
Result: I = -1.7 angstrom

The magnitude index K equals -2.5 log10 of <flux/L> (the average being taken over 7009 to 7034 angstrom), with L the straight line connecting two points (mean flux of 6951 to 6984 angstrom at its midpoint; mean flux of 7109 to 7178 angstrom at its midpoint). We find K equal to -0.034 mag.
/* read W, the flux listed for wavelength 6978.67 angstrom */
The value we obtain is 7.377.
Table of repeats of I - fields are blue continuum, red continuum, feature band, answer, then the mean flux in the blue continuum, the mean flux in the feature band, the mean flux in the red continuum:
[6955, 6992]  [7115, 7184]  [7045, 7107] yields -2.0 angstrom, 7.48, 7.53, 7.16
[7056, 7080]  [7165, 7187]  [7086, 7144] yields 1.1 angstrom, 7.47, 7.27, 7.34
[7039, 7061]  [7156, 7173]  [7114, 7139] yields 0.8 angstrom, 7.81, 7.2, 7.26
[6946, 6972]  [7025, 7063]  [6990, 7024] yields 0.6 angstrom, 7.63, 7.56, 7.75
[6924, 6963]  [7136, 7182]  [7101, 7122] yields -0.6 angstrom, 7.42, 7.38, 7.13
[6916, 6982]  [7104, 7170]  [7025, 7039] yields -0.9 angstrom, 7.31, 7.68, 7.14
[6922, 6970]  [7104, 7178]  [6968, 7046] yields -2.1 angstrom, 7.42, 7.54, 7.18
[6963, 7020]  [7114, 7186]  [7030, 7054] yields -1.7 angstrom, 7.47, 7.89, 7.17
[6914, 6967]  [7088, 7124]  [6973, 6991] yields 0.1 angstrom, 7.33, 7.32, 7.41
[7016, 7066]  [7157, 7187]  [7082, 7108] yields 0.4 angstrom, 7.66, 7.41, 7.33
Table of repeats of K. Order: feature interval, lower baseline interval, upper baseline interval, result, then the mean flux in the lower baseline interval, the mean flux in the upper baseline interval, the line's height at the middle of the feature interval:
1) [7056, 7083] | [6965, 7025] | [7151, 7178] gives -0.021 mag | 7.46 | 7.22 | 7.36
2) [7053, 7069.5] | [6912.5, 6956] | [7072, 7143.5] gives -0.017 mag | 7.2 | 7.35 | 7.31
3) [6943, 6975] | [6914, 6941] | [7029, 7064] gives -0.055 mag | 7.01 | 7.76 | 7.21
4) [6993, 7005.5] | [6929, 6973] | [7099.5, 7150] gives -0.030 mag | 7.52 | 7.2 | 7.43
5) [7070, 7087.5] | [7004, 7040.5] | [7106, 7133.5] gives -0.021 mag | 7.58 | 7.29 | 7.41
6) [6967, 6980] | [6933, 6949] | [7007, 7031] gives 0.036 mag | 7.47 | 7.55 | 7.51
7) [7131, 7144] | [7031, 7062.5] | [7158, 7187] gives 0.063 mag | 7.78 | 7.34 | 7.46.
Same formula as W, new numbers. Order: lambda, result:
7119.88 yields 7.184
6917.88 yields 6.612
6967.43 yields 7.473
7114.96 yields 7.356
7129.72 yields 7.204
